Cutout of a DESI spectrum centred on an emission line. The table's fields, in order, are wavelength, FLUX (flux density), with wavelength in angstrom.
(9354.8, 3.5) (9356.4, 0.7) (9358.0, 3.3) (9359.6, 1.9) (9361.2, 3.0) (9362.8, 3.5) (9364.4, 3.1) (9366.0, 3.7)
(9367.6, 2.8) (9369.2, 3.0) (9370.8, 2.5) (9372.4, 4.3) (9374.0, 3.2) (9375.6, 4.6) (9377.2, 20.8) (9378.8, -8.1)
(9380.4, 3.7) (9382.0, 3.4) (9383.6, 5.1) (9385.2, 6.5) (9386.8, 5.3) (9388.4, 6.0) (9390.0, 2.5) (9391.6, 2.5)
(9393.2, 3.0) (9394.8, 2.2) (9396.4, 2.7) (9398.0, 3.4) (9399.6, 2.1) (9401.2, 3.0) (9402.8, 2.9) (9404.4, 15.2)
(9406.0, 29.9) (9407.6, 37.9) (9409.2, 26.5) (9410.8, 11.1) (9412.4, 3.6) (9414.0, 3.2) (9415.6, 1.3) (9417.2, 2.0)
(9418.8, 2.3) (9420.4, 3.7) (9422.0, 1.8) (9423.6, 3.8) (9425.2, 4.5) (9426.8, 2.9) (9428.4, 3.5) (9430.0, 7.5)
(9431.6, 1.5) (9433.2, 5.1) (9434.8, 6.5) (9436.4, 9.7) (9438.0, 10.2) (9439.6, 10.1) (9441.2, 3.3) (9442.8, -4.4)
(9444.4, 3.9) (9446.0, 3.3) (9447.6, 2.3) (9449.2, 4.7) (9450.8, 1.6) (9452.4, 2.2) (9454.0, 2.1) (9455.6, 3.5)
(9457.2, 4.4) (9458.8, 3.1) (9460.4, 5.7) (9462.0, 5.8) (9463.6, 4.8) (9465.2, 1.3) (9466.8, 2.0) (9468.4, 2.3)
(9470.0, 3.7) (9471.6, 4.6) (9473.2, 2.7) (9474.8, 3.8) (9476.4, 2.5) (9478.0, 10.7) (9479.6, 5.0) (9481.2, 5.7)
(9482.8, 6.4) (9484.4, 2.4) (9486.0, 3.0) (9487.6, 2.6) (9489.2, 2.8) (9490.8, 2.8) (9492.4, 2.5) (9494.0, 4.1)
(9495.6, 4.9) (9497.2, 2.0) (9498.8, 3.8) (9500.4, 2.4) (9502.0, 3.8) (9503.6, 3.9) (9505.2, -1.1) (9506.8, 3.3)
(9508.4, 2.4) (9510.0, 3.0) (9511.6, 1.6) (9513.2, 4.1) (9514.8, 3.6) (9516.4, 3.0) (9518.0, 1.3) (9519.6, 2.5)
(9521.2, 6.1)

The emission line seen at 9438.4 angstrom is [N II] 6583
